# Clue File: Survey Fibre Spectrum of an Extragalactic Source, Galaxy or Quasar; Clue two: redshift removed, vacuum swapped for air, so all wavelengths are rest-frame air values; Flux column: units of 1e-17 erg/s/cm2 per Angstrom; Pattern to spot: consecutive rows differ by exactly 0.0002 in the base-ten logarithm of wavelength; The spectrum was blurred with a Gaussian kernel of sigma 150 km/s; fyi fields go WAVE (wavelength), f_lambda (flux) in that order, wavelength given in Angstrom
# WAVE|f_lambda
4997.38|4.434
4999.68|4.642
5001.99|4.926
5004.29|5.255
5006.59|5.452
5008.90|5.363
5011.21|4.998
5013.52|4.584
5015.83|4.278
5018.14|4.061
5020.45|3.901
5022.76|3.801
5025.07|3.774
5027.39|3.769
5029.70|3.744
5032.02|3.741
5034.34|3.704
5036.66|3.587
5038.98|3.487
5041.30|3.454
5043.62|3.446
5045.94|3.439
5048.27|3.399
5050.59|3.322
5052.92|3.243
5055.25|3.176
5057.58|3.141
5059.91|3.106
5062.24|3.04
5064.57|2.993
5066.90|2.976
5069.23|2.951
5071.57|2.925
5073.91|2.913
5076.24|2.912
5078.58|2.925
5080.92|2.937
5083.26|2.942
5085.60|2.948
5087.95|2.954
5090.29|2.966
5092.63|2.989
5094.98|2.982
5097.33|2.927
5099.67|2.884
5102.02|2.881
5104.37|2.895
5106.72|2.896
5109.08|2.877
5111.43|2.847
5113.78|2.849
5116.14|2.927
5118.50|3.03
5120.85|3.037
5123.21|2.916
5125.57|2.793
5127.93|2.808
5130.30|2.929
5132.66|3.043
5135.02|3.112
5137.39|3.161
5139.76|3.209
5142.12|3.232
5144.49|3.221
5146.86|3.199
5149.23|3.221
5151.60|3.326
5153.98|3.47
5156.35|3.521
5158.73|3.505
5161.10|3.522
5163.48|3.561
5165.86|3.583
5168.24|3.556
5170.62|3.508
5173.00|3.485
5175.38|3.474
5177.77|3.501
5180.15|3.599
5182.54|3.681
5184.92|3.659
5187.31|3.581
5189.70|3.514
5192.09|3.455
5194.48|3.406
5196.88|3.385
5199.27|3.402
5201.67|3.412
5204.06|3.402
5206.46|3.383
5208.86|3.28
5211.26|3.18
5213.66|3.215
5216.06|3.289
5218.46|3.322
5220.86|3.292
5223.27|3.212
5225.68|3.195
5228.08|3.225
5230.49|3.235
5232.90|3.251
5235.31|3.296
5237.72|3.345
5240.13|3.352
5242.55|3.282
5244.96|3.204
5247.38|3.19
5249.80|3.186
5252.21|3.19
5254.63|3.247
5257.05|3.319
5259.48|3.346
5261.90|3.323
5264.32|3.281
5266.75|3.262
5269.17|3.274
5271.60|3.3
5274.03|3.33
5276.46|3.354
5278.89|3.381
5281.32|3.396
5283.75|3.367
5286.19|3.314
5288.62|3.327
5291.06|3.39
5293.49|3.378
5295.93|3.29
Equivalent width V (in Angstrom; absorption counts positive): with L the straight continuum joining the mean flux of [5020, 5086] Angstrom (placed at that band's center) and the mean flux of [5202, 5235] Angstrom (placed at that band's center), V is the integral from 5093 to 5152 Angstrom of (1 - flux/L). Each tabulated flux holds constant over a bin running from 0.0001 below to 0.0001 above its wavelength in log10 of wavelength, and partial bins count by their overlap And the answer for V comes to 5.1 Angstrom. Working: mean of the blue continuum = 3.3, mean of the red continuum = 3.27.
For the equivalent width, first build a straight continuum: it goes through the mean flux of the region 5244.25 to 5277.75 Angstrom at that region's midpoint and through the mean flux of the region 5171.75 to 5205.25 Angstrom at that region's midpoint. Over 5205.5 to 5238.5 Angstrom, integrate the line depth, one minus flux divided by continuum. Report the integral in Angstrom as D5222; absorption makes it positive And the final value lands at 1.3 Angstrom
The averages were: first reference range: 3.5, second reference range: 3.27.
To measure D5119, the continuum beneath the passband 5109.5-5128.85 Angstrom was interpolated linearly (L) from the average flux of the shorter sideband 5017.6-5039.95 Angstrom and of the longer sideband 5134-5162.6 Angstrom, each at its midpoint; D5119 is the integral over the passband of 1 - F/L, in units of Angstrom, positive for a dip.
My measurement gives 2.9 Angstrom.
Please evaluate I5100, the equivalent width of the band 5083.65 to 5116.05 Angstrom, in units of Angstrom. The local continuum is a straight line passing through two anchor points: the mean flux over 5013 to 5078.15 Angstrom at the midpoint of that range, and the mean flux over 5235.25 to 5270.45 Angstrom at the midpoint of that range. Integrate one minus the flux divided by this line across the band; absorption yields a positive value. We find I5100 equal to 4.6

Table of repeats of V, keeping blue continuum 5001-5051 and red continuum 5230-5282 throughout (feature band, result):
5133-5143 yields 1.43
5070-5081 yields 2.77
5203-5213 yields 0.43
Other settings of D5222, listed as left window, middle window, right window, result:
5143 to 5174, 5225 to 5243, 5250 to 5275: 0.27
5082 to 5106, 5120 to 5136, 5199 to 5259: 0.41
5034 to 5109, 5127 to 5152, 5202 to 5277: 0.30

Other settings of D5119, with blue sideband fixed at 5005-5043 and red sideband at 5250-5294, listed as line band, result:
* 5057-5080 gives 5.70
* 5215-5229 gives 0.89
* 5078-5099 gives 5.12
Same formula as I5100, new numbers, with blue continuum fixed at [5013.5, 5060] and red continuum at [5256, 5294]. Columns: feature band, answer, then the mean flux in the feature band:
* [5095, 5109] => 2.51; 2.9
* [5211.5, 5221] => 0.38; 3.27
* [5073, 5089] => 2.82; 2.93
